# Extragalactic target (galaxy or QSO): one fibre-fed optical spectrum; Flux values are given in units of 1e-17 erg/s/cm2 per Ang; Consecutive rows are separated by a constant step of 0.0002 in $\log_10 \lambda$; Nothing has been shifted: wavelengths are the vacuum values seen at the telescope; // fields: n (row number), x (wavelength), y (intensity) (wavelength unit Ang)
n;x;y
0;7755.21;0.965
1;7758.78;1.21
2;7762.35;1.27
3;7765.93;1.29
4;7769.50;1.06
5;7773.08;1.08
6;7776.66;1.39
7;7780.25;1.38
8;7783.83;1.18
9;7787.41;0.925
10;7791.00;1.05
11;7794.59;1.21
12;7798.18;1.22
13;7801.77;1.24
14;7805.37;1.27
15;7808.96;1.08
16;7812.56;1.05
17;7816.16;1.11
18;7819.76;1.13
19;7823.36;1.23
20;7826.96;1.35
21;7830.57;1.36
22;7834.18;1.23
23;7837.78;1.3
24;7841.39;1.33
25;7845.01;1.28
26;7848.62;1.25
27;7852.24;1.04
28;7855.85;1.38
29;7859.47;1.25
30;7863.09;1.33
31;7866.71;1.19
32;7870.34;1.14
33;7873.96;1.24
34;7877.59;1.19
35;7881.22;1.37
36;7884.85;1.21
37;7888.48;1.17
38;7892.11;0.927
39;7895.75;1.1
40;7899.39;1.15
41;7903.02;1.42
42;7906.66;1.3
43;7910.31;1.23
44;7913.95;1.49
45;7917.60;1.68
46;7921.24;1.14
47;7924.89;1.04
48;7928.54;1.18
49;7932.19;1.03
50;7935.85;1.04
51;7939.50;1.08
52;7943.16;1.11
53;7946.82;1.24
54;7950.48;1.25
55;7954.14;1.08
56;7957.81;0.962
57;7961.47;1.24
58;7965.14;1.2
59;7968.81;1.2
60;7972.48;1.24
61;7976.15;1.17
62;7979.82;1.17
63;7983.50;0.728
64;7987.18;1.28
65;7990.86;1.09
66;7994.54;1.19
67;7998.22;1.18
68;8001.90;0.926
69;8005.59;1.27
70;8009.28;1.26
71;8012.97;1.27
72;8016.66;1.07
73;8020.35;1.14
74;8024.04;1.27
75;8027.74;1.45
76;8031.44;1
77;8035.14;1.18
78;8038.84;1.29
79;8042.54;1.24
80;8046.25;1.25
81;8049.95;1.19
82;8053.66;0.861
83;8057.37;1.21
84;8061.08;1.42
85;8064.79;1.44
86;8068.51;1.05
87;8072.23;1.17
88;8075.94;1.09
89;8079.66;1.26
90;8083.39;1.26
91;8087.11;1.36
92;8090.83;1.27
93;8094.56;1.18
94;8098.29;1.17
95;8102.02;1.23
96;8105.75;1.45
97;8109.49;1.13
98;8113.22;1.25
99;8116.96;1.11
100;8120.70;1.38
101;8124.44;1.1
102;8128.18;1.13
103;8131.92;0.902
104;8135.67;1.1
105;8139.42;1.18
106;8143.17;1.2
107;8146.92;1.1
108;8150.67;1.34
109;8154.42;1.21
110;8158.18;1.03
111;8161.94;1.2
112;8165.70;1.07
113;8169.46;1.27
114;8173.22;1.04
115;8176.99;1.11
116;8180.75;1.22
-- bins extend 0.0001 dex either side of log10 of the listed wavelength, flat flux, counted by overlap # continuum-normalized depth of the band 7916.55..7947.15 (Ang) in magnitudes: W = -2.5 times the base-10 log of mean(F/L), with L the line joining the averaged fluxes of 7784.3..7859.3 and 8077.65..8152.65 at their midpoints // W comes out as 0.04 mag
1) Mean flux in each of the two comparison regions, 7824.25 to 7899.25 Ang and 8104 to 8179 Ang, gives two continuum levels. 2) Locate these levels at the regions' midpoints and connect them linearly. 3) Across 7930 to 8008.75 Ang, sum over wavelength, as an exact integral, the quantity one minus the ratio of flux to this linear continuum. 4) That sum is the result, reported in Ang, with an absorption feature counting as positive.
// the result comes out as 4.9 Ang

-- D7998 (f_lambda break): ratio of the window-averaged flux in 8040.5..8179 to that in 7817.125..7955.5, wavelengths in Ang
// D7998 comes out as 0.97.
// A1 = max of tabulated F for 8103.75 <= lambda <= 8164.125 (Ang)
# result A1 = 1.45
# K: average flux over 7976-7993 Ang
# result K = 1.08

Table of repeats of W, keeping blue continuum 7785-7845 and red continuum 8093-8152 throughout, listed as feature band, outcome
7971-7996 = 0.06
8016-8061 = 0.00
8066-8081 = 0.03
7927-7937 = 0.10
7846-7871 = -0.03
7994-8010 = 0.03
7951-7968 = 0.05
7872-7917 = -0.05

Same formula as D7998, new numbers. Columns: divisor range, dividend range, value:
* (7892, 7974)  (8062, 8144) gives 1.01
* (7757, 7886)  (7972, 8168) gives 0.97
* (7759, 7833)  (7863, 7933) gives 1.03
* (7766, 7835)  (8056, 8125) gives 1.04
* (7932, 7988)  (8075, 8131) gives 1.08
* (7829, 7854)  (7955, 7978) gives 0.93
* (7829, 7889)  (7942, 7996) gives 0.91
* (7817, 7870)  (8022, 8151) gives 0.96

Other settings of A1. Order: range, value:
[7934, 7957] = 1.25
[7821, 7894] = 1.38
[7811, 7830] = 1.35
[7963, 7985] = 1.24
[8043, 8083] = 1.44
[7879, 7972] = 1.68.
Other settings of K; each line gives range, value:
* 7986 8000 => 1.18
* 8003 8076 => 1.21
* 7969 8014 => 1.15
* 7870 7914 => 1.22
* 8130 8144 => 1.09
